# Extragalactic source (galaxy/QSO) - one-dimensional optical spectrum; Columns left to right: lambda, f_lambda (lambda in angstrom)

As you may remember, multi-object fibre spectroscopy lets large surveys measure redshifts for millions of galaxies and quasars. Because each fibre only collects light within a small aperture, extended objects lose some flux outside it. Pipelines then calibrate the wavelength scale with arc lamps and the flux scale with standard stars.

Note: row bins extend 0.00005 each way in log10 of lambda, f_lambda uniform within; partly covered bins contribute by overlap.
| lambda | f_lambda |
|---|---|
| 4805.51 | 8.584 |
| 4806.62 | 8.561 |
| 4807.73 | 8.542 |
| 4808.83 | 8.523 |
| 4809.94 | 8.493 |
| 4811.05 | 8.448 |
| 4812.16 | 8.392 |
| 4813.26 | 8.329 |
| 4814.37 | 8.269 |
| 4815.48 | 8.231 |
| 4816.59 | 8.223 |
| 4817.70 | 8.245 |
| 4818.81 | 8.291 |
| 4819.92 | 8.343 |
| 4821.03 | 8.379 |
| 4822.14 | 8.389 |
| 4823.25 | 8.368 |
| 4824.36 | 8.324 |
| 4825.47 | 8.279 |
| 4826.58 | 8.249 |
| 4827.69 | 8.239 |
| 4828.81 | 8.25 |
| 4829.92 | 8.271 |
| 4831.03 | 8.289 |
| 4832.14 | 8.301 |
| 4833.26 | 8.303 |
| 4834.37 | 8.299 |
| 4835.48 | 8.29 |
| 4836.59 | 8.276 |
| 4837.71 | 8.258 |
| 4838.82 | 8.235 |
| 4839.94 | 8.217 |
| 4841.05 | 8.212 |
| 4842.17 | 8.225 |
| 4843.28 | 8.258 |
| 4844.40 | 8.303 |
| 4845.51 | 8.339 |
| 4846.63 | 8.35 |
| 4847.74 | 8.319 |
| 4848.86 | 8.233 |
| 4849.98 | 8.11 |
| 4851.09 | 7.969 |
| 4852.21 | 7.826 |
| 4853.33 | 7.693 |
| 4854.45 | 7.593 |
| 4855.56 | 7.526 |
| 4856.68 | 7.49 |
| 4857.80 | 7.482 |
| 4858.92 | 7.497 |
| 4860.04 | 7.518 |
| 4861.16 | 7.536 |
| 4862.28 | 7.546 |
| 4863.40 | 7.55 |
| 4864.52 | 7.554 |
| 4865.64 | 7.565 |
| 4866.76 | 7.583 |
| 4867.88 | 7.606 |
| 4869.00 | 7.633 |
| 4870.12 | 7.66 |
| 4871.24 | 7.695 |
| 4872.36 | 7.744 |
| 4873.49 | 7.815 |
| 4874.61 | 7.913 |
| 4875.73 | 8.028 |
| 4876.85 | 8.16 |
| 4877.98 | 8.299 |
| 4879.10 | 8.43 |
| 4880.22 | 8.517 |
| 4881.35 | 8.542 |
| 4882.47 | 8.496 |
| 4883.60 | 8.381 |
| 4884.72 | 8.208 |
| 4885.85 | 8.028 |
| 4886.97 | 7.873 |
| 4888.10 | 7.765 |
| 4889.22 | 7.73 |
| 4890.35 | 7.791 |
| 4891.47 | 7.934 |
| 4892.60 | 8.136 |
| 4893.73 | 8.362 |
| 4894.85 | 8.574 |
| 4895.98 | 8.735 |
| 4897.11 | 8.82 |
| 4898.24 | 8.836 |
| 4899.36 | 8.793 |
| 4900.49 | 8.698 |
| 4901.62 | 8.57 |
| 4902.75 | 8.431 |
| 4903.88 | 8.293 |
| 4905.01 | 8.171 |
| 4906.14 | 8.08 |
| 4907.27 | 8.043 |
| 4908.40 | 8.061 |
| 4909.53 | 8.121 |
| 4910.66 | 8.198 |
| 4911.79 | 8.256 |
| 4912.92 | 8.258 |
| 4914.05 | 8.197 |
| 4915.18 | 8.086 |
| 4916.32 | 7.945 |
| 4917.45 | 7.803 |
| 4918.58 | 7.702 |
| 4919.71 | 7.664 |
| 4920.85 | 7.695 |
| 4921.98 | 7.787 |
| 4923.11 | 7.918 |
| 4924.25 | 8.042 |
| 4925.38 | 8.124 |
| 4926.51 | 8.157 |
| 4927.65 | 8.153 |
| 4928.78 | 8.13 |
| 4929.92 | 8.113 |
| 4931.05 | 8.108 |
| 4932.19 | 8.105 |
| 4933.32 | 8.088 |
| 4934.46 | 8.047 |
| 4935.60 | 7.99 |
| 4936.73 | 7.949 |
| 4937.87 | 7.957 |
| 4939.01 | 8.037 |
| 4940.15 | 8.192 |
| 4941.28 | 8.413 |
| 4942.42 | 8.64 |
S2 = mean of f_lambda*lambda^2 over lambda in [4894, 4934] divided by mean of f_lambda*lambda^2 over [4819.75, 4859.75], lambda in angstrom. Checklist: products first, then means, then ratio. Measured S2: 1.04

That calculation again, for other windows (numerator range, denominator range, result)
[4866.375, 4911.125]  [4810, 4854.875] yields 1.02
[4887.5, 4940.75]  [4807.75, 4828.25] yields 1.02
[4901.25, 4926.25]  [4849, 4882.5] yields 1.05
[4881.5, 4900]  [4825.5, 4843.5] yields 1.03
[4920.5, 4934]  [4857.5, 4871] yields 1.09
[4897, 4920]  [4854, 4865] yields 1.12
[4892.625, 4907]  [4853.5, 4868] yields 1.15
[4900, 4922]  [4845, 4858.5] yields 1.05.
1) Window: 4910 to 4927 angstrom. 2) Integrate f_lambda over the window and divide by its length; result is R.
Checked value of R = 7.99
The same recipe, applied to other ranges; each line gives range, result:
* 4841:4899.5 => 8.01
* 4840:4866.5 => 7.86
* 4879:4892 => 8.13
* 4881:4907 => 8.31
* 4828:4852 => 8.25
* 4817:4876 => 8.01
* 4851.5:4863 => 7.57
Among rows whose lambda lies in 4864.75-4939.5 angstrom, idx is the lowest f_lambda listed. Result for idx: 7.565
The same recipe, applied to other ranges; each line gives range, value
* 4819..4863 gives 7.482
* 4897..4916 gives 8.043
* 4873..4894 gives 7.73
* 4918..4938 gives 7.664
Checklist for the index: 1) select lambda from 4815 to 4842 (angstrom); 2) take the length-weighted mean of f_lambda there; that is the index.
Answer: 8.28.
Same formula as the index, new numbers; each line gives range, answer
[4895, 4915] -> 8.38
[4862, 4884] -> 7.94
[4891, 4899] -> 8.5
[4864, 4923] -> 8.1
